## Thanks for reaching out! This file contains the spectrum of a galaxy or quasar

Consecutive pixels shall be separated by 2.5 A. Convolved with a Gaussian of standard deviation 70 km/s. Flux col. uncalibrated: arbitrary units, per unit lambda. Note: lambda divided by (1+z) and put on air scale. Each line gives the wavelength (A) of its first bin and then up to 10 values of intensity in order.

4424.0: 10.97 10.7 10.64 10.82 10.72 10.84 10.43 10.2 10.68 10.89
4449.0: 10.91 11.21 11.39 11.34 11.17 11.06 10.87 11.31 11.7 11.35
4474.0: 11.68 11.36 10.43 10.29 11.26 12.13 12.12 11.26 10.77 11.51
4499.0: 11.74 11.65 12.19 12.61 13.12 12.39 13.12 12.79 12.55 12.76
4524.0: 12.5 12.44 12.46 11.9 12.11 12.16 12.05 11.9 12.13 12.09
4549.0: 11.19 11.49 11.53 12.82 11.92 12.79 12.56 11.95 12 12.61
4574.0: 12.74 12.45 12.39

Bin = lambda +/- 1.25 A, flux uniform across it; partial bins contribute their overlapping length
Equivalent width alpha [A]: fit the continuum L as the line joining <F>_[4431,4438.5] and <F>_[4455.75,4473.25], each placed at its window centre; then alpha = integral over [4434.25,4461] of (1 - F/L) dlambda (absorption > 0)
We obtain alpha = 0.18 A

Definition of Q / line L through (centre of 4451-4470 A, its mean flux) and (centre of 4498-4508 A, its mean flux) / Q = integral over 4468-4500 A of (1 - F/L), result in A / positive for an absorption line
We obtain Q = 1.0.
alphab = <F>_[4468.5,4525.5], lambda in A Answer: 11.9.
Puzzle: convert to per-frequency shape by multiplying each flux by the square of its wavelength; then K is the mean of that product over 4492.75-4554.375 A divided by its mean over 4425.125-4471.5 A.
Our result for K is 1.1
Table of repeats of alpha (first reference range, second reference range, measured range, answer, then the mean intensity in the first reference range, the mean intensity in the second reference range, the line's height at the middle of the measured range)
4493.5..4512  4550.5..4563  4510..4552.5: -0.6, 12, 12.1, 12.1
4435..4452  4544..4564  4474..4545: -3.0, 10.7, 12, 11.5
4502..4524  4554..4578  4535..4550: 0.7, 12.6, 12.4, 12.5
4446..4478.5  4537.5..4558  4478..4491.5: 0.2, 11.2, 11.9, 11.4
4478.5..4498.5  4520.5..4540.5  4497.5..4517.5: -1.2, 11.3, 12.3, 11.7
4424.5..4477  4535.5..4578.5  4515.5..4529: -0.9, 11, 12.1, 11.8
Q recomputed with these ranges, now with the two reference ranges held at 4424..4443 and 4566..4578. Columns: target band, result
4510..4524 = -1.2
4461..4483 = 0.0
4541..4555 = 0.4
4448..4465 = -0.3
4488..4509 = -0.6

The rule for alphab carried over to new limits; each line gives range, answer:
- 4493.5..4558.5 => 12.2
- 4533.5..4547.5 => 12.1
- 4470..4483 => 11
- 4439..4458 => 10.9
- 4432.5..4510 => 11.3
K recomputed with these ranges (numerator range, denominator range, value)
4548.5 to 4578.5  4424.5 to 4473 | 1.17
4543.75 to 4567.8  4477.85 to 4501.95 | 1.10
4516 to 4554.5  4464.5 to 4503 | 1.09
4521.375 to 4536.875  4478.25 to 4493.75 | 1.12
